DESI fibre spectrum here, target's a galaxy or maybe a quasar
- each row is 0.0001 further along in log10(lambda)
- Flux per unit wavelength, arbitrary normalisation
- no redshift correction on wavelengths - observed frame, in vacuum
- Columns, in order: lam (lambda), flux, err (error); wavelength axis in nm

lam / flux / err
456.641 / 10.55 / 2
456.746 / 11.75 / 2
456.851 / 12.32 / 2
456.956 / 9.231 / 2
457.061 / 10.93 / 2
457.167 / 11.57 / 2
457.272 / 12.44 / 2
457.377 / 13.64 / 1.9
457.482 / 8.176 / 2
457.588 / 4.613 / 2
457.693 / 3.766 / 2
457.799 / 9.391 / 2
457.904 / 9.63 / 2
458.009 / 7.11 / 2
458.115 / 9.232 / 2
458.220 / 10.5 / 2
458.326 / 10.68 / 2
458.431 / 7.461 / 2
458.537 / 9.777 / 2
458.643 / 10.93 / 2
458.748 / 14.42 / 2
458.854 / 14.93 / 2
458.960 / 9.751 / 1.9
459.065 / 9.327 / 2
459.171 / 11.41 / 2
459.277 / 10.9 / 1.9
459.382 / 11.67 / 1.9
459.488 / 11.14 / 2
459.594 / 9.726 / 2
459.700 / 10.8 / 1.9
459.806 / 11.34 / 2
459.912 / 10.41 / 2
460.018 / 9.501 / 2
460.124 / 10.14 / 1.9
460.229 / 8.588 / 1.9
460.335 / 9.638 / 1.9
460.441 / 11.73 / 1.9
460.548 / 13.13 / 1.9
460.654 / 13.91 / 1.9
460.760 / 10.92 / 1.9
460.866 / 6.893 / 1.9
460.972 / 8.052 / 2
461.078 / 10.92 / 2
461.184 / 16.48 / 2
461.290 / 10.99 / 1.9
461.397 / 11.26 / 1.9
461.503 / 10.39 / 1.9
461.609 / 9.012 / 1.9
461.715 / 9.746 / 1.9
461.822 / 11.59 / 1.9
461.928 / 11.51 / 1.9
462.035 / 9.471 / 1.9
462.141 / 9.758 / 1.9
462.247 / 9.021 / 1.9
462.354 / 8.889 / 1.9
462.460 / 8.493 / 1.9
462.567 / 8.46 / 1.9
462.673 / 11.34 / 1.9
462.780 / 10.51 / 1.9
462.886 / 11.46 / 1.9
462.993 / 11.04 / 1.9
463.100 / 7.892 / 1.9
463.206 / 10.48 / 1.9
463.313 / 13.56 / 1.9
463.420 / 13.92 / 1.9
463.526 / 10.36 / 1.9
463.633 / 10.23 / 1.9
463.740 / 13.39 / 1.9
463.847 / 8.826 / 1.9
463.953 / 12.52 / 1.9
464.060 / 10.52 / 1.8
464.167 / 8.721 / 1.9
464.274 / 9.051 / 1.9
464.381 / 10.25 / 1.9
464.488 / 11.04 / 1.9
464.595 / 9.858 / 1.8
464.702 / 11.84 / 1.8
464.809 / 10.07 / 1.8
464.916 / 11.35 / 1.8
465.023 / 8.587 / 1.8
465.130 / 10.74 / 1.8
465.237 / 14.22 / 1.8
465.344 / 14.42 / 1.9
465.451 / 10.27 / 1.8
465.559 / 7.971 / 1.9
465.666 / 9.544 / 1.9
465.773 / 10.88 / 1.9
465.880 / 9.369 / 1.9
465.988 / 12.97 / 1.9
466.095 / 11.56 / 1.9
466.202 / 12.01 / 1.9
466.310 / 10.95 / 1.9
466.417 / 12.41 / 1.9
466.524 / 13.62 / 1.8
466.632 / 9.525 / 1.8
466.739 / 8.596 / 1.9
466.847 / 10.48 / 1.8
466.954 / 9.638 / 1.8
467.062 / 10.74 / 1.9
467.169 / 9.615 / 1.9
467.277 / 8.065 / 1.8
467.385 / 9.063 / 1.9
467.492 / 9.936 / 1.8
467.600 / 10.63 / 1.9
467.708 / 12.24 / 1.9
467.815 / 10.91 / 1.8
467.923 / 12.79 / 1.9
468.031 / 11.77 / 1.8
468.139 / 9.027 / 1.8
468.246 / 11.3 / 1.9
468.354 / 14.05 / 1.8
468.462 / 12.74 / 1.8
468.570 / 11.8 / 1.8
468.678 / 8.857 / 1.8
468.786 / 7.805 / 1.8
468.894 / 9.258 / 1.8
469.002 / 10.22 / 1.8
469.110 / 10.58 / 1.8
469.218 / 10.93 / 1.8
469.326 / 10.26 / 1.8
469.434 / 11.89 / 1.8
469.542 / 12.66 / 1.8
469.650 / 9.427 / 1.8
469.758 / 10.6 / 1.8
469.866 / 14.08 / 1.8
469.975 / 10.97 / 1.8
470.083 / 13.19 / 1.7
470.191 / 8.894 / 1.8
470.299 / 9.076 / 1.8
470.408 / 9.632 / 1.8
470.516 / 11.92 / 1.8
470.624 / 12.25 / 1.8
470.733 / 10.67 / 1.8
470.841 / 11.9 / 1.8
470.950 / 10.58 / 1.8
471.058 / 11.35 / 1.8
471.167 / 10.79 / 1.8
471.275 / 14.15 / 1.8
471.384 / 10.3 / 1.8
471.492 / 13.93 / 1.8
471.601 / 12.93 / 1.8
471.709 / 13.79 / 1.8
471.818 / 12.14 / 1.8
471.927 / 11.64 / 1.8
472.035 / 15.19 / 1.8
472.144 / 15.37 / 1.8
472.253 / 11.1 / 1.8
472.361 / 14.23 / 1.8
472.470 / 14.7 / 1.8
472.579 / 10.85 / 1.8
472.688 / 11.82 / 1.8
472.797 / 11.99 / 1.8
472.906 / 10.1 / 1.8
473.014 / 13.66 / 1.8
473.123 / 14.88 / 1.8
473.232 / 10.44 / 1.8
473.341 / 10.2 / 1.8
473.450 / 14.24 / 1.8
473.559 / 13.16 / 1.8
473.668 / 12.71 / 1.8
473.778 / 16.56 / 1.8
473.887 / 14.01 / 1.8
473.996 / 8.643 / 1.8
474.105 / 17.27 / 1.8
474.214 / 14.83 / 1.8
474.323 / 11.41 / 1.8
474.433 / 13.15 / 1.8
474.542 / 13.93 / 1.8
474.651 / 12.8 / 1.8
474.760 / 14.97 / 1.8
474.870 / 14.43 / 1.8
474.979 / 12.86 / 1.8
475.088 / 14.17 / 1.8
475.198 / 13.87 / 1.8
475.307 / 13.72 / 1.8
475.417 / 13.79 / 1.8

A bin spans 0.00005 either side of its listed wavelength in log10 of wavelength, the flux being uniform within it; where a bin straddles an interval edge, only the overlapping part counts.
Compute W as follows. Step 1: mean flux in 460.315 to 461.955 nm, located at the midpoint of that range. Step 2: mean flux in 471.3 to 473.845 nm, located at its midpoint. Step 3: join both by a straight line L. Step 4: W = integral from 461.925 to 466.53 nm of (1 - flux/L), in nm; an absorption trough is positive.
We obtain 0.33 nm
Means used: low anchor 11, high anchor 12.9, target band 10.7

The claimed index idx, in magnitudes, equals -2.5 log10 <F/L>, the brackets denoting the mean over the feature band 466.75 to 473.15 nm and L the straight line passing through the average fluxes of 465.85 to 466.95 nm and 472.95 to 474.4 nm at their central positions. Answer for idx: 0.07 mag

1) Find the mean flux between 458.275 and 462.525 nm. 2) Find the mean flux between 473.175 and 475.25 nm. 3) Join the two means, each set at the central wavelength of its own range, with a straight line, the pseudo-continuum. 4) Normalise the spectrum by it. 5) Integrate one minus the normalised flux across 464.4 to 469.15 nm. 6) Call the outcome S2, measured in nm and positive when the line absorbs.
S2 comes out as 0.44 nm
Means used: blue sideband 10.6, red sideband 13.3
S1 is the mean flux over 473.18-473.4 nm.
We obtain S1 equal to 10.4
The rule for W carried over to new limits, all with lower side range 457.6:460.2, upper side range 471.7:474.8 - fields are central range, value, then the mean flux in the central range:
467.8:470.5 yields 0.29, 10.9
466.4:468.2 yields 0.20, 10.5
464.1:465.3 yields 0.08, 10.6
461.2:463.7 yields 0.07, 10.5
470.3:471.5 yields 0.11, 11.4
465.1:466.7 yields 0.03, 11.3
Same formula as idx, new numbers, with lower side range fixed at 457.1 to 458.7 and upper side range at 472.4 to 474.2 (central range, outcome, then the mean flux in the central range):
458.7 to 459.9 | -0.18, 11.3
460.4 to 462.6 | -0.04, 10.5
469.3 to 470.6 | 0.09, 11.1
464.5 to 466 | 0.02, 10.8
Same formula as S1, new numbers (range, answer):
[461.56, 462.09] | 10.3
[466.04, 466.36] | 11.5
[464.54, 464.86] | 10.6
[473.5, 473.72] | 13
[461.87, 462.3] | 9.97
